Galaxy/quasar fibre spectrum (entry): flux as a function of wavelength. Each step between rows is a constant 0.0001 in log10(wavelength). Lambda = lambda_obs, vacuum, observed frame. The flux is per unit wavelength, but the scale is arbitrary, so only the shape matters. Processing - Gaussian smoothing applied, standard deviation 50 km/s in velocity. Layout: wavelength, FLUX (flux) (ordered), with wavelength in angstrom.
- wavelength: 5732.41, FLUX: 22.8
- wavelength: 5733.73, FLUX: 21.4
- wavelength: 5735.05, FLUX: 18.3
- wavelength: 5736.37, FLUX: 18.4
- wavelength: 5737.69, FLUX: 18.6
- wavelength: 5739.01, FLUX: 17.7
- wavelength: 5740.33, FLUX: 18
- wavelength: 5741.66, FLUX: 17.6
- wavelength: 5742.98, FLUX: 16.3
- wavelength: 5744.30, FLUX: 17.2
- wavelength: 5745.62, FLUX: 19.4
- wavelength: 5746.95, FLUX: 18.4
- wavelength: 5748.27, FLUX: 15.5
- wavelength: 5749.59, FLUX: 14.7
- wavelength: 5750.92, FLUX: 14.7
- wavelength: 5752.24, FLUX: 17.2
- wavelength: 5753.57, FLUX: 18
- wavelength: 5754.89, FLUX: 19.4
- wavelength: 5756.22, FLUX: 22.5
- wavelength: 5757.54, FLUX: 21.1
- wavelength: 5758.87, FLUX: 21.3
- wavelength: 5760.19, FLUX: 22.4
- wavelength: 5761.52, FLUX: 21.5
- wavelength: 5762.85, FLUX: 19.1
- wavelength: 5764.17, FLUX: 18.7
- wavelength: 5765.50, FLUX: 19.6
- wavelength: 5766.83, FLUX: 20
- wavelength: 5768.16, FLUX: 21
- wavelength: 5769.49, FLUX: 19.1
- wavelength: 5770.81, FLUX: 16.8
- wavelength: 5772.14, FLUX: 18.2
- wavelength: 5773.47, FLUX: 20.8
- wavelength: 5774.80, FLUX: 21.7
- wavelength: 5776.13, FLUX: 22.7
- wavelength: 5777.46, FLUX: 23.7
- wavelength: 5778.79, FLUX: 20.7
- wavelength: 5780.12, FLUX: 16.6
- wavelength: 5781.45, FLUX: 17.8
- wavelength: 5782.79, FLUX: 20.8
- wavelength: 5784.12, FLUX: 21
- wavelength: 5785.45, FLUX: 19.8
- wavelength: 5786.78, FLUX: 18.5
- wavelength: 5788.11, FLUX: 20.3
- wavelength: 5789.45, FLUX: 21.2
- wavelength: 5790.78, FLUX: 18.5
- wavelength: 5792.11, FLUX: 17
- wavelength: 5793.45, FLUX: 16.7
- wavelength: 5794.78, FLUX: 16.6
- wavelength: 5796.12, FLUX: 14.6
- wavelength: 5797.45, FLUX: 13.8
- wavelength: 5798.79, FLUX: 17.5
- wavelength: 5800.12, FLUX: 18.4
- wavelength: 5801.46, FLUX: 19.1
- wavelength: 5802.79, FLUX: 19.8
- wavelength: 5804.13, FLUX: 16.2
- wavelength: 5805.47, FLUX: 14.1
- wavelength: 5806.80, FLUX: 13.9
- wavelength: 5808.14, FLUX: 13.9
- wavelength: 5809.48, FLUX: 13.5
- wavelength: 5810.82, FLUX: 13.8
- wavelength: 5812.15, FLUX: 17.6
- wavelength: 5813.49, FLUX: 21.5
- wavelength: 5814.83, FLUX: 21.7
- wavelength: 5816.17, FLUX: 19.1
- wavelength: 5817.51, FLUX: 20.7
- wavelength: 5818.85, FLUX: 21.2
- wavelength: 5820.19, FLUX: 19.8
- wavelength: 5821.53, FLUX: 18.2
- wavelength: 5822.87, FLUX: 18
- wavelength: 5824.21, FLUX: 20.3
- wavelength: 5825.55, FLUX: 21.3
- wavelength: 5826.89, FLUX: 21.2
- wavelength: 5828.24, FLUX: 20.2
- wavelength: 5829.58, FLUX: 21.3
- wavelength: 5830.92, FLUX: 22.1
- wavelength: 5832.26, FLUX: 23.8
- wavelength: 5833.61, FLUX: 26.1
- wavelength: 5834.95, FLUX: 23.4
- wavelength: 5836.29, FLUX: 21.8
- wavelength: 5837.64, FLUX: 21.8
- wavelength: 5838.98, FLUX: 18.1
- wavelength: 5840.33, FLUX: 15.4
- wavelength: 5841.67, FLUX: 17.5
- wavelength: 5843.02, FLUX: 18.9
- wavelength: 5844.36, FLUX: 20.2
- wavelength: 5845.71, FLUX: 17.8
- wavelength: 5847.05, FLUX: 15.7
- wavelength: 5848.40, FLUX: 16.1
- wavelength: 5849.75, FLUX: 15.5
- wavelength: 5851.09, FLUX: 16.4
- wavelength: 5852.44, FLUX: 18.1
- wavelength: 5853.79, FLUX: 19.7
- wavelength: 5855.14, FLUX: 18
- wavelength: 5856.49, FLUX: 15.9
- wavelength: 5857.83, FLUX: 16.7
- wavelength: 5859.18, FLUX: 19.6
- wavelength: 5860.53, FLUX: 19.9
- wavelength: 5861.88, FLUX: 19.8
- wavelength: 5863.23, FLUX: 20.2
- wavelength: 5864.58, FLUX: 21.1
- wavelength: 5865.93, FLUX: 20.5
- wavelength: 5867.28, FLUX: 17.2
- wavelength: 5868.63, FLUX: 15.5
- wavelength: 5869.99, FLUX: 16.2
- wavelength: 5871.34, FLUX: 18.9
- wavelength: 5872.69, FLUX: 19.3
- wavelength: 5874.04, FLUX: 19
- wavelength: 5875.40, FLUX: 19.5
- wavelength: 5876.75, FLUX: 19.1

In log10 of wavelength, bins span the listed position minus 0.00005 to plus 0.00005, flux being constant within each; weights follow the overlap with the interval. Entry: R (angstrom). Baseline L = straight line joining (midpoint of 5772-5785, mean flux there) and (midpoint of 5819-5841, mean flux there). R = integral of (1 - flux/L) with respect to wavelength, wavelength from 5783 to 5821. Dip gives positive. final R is 5.0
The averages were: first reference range 20.5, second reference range 20.8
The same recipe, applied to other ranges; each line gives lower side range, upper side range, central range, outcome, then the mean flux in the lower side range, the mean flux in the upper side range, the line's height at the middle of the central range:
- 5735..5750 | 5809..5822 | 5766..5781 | -1.7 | 17.5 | 18.8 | 18.1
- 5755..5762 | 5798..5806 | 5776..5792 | -0.6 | 21.6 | 17.5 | 19.2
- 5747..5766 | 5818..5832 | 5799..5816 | 2.6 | 19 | 20.5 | 20.1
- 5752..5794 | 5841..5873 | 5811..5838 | -3.1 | 19.8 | 18.1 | 18.8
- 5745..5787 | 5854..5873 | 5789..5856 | 1.3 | 19.5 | 18.5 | 18.9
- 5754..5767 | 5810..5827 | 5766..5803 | 2.0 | 20.5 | 19.5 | 20.1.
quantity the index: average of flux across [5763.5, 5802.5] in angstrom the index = 19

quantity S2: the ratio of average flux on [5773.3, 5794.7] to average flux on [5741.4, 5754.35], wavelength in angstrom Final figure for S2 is 1.17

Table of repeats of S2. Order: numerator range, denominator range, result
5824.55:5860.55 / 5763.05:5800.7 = 1.02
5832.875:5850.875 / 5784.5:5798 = 1.07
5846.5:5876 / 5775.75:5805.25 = 0.98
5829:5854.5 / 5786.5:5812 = 1.16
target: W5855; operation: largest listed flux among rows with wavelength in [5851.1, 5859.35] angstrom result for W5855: 19.7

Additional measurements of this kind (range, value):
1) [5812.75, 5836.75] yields 26.1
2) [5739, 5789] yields 23.7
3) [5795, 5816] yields 21.7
